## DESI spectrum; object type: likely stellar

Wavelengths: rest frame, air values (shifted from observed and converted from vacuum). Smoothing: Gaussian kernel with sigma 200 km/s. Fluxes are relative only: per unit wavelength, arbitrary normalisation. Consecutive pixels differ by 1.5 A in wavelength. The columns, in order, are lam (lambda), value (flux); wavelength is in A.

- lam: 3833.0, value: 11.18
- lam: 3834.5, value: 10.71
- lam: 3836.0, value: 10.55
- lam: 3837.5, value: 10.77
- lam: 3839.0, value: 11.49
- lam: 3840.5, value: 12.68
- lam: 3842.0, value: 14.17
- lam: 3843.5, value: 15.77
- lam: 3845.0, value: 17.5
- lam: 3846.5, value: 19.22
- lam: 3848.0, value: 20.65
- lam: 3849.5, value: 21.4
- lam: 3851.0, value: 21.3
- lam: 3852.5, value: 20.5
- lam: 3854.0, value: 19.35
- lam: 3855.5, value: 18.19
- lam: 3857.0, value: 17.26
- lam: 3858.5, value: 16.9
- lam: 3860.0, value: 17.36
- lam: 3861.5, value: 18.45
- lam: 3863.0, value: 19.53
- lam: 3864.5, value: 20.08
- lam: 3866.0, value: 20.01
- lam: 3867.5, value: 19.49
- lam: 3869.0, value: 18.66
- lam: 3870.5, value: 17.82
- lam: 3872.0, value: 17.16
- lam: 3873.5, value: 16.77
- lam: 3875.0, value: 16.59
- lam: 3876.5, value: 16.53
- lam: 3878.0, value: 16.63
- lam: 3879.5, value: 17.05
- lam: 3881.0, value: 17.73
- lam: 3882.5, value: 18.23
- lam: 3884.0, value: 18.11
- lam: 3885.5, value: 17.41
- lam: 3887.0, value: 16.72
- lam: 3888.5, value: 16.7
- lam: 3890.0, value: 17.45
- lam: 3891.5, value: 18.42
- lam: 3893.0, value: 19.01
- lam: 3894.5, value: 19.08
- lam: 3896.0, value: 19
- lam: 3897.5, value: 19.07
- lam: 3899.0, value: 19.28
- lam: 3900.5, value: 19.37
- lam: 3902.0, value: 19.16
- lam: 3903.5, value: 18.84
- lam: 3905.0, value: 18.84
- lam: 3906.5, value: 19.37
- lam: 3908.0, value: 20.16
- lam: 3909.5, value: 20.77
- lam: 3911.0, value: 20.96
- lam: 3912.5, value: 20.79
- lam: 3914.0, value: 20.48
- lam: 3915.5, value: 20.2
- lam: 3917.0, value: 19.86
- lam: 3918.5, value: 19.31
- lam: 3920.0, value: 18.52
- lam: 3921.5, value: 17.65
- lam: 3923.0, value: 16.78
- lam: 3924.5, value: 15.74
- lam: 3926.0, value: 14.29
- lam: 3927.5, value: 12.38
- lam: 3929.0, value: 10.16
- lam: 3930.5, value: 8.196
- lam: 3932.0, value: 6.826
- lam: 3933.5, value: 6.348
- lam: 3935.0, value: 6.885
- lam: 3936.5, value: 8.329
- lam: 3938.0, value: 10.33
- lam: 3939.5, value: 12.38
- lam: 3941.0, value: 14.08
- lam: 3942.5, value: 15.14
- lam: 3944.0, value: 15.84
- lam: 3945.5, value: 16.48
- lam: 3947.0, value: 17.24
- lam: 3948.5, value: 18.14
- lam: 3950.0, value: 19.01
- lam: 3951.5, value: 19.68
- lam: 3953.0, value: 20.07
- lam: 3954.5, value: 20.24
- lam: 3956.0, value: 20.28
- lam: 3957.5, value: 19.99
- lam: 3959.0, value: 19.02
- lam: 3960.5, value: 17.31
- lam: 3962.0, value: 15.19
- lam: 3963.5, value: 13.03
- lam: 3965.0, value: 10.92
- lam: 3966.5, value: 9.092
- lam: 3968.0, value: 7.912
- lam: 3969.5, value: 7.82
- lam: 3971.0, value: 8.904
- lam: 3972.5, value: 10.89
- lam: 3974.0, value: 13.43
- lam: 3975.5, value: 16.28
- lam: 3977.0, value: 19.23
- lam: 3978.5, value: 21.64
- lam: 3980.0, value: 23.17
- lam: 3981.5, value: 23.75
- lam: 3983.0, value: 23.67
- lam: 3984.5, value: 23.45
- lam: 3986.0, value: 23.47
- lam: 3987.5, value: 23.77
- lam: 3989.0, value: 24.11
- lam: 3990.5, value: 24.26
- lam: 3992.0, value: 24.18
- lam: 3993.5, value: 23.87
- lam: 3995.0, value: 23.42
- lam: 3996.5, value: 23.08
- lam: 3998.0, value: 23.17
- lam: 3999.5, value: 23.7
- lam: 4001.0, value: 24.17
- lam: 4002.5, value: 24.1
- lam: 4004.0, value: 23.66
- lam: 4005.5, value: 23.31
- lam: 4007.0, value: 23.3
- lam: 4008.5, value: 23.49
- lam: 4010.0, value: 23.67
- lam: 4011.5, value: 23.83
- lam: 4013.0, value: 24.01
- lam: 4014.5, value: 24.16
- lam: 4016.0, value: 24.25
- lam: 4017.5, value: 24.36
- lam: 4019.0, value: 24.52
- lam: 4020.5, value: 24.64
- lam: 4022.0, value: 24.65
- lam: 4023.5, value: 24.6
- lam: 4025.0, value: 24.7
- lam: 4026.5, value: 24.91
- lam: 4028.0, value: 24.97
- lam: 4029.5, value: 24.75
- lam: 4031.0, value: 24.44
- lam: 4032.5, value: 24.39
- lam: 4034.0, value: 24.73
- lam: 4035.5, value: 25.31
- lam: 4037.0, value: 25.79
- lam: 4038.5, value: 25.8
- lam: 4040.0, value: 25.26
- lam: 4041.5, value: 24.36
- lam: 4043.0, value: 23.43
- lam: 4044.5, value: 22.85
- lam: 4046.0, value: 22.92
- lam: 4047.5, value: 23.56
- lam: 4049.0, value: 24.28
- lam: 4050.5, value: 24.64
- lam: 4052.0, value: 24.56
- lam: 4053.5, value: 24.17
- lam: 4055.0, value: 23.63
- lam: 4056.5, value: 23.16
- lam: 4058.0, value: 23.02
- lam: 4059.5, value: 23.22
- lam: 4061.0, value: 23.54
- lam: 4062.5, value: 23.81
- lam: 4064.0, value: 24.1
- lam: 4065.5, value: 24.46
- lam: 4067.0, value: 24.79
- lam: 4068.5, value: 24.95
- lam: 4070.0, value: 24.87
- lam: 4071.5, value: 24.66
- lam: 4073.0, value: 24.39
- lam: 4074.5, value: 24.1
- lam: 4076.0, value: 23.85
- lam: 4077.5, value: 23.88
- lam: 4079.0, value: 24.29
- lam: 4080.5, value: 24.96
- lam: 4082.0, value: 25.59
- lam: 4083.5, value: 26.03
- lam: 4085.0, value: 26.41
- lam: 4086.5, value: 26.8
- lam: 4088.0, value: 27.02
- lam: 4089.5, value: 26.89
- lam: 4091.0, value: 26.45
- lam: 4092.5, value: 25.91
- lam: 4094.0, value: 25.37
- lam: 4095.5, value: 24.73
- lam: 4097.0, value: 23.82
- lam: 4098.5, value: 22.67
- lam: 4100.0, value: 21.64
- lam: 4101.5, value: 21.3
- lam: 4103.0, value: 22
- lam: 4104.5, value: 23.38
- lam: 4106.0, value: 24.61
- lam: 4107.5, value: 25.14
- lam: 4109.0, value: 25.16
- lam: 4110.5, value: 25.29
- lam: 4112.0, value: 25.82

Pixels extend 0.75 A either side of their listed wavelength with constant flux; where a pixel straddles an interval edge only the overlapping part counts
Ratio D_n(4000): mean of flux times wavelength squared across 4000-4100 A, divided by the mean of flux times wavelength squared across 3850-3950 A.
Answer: 1.6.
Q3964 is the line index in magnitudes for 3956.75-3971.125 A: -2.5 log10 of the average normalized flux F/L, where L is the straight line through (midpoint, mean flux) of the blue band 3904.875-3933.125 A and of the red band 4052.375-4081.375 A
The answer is 0.40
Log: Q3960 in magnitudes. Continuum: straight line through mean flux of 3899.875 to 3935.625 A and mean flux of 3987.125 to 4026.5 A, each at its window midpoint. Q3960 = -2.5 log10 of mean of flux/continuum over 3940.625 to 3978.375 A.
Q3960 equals 0.26 mag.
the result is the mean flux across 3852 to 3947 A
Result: 16.9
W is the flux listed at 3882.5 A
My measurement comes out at 18.23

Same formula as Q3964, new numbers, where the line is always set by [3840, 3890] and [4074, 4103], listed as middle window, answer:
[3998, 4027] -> -0.08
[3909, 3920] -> -0.04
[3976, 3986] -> -0.05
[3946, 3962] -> 0.10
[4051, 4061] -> 0.01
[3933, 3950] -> 0.47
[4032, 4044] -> -0.07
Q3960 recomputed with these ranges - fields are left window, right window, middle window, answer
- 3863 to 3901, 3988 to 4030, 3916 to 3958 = 0.35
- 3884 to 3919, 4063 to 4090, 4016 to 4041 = -0.06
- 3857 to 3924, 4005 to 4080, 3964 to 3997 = 0.18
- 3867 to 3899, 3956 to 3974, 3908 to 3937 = 0.04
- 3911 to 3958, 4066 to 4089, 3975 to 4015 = -0.18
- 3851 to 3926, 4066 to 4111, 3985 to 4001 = -0.09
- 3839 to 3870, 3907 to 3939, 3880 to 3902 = -0.11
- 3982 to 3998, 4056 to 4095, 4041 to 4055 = 0.03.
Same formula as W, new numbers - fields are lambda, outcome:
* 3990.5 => 24.26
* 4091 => 26.45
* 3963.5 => 13.03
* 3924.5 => 15.74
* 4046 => 22.92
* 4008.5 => 23.49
